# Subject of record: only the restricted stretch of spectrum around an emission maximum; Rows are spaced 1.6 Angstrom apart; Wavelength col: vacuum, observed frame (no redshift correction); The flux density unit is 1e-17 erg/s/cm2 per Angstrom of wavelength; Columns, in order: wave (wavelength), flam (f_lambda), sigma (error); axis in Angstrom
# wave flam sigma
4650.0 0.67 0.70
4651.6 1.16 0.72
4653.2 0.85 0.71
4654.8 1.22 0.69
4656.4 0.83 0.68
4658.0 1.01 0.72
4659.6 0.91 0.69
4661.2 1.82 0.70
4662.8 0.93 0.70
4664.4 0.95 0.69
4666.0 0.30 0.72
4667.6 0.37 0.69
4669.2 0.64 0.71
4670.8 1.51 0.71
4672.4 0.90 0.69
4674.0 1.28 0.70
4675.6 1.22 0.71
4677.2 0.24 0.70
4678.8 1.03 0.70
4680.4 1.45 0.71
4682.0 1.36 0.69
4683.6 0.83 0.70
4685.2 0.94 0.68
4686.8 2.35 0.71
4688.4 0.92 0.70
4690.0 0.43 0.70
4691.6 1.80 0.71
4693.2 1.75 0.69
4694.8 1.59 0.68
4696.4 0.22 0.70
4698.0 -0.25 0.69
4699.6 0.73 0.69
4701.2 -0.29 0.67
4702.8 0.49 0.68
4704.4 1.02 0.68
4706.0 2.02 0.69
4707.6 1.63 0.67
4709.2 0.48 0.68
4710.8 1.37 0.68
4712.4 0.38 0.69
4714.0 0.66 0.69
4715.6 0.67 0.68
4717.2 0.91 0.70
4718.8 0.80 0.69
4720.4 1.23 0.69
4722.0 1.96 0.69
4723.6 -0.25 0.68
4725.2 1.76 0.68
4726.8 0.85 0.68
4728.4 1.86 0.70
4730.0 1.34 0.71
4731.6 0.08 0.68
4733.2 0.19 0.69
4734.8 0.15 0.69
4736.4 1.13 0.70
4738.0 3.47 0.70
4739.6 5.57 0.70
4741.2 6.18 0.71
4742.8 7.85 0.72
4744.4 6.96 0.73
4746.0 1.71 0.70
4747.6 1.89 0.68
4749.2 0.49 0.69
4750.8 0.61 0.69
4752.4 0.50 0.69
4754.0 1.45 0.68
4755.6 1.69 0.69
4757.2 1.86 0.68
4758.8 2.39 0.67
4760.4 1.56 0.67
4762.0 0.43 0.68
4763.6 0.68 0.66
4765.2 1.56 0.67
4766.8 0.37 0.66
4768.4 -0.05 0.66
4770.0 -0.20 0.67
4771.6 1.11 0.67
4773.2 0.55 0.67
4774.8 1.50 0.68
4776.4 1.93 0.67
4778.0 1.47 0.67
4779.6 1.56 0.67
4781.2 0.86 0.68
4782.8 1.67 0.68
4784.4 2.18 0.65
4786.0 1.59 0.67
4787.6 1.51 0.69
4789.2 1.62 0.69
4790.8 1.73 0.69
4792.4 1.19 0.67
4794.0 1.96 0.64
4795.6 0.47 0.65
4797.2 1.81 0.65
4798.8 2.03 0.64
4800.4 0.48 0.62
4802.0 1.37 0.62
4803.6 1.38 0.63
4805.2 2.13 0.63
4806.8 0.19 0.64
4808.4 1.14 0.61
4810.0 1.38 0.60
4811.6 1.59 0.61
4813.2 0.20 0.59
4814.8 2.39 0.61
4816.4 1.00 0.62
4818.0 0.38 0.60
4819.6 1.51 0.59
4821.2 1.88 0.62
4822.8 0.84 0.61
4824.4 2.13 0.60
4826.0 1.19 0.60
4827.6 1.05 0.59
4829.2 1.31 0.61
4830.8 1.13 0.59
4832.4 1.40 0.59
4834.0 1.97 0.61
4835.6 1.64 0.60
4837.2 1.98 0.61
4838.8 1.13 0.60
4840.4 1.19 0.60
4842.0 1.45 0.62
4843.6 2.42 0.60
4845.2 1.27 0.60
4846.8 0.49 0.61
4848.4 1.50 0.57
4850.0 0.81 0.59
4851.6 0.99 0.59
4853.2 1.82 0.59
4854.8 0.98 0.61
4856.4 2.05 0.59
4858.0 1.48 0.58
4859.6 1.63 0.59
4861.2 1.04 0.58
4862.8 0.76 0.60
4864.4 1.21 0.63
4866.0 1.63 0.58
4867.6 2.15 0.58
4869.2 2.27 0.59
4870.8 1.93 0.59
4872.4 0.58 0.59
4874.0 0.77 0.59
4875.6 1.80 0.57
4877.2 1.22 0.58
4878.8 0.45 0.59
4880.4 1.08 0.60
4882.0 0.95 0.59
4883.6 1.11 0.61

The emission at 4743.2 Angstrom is [O II]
